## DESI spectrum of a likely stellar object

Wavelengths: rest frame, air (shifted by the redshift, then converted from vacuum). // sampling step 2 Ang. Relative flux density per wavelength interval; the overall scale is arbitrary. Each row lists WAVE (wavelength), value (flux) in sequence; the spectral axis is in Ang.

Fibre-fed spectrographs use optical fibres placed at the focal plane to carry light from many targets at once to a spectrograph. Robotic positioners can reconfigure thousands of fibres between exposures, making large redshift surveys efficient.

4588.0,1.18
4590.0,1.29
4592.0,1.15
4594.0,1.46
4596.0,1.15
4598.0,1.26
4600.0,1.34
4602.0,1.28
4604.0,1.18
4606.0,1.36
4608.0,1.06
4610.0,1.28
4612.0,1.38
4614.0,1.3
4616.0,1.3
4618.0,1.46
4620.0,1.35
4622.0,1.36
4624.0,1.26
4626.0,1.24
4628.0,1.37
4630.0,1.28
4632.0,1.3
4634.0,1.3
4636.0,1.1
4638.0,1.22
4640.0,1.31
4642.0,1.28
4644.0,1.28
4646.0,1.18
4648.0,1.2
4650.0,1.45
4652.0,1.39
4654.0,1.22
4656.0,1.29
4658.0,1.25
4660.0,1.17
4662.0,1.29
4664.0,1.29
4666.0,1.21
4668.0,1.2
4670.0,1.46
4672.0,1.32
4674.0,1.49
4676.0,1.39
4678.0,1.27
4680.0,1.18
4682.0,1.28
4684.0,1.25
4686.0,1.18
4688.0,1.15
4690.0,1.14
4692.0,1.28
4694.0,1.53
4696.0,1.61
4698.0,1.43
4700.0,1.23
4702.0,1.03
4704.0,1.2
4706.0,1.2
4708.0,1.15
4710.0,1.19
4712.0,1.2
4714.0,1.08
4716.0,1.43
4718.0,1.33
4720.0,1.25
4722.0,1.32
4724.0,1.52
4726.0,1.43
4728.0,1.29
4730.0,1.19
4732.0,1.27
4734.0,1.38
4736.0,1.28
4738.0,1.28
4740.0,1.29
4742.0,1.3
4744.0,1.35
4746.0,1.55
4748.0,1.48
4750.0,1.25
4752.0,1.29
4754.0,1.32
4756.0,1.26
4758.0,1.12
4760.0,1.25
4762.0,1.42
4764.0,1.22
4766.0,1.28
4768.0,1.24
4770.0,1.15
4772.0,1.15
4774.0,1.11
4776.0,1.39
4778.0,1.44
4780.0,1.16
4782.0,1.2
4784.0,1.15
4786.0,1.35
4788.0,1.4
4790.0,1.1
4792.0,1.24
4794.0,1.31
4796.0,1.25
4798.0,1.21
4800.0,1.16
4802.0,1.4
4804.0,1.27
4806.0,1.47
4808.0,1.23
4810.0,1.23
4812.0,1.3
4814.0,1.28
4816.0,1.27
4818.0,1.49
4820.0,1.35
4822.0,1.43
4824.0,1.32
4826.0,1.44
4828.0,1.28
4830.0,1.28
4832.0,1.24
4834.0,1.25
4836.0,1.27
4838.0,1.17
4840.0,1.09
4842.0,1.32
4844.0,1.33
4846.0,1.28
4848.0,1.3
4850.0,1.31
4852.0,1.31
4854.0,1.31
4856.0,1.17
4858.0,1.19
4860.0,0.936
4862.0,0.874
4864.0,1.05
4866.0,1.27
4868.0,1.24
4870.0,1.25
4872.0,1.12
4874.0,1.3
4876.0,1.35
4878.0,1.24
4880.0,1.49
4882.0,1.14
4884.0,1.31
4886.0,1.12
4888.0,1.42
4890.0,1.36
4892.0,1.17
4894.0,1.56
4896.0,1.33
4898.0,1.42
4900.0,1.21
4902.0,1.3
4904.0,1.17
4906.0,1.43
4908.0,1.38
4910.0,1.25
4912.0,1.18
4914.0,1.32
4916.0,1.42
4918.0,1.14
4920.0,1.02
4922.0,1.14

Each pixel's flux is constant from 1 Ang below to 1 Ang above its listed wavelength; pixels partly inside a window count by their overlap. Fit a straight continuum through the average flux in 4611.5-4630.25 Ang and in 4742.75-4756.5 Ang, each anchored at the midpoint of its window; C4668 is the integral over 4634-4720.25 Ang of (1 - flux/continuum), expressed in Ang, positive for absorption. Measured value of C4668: 4.7 Ang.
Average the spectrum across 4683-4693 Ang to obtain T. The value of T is 1.2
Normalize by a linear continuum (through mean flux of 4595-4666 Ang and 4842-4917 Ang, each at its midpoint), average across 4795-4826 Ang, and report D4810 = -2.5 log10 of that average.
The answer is -0.04 mag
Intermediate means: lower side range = 1.28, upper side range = 1.27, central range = 1.31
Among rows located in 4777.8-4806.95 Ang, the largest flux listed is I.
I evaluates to 1.47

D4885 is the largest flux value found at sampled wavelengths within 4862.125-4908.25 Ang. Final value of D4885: 1.56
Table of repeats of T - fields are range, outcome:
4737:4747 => 1.35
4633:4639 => 1.21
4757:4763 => 1.26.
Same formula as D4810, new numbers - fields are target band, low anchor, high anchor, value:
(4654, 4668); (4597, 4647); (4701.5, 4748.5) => 0.04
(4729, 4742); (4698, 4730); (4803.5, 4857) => -0.01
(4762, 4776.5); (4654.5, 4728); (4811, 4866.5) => 0.03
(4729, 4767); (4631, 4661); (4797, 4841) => -0.02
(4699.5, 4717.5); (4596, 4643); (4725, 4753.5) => 0.11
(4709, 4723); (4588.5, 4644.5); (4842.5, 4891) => 0.01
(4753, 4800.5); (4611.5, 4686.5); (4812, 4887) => 0.02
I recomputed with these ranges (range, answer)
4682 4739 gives 1.61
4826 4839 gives 1.44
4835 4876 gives 1.35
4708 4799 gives 1.55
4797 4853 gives 1.49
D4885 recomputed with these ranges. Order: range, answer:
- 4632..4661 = 1.45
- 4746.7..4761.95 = 1.48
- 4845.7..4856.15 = 1.31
